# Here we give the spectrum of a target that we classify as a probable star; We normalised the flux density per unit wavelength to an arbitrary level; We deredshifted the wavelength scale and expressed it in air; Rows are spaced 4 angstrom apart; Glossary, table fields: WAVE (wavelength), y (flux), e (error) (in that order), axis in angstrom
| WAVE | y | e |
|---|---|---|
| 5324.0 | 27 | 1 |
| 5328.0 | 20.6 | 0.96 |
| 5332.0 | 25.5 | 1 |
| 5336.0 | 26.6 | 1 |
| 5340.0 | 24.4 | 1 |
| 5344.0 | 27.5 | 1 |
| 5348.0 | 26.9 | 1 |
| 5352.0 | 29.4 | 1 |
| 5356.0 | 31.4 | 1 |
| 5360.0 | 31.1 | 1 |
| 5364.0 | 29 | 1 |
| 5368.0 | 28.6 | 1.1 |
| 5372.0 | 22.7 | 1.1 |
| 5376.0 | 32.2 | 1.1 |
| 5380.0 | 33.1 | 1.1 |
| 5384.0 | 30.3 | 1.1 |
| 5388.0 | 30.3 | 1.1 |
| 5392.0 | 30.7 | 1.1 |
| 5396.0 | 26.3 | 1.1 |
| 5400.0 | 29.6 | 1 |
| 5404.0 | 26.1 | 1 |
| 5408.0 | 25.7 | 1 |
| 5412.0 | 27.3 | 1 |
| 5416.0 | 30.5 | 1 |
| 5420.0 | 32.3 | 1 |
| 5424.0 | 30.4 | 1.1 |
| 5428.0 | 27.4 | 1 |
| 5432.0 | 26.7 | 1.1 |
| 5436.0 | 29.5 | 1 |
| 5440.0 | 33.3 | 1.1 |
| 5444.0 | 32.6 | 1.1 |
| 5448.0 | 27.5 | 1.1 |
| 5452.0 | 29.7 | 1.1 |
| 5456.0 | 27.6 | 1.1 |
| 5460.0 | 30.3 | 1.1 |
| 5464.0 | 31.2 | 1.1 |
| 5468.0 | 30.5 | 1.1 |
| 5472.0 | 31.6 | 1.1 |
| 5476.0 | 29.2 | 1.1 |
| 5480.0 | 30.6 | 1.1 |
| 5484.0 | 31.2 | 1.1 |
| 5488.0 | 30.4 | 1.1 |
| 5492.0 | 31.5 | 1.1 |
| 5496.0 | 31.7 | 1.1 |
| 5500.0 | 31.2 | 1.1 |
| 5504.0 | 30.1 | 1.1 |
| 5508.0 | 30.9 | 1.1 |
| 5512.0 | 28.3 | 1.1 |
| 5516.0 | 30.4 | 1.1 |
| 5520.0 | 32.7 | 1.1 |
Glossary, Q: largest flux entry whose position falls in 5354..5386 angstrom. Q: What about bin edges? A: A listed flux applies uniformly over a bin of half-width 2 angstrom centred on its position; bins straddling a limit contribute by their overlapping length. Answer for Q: 33.1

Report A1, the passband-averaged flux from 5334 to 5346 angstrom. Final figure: 26.2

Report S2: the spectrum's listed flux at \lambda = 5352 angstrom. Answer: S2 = 29.4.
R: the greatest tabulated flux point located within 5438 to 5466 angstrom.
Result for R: 33.3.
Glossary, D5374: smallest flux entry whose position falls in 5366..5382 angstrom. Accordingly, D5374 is 22.7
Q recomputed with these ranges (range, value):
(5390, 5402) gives 30.7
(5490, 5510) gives 31.7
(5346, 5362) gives 31.4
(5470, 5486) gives 31.6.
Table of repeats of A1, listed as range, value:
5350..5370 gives 29.9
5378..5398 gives 30.1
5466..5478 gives 30.4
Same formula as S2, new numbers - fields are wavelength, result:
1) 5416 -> 30.5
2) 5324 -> 27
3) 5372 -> 22.7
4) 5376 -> 32.2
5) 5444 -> 32.6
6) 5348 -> 26.9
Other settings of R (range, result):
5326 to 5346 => 27.5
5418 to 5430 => 32.3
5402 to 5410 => 26.1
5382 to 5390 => 30.3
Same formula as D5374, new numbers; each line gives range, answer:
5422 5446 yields 26.7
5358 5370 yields 28.6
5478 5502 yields 30.4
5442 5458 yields 27.5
